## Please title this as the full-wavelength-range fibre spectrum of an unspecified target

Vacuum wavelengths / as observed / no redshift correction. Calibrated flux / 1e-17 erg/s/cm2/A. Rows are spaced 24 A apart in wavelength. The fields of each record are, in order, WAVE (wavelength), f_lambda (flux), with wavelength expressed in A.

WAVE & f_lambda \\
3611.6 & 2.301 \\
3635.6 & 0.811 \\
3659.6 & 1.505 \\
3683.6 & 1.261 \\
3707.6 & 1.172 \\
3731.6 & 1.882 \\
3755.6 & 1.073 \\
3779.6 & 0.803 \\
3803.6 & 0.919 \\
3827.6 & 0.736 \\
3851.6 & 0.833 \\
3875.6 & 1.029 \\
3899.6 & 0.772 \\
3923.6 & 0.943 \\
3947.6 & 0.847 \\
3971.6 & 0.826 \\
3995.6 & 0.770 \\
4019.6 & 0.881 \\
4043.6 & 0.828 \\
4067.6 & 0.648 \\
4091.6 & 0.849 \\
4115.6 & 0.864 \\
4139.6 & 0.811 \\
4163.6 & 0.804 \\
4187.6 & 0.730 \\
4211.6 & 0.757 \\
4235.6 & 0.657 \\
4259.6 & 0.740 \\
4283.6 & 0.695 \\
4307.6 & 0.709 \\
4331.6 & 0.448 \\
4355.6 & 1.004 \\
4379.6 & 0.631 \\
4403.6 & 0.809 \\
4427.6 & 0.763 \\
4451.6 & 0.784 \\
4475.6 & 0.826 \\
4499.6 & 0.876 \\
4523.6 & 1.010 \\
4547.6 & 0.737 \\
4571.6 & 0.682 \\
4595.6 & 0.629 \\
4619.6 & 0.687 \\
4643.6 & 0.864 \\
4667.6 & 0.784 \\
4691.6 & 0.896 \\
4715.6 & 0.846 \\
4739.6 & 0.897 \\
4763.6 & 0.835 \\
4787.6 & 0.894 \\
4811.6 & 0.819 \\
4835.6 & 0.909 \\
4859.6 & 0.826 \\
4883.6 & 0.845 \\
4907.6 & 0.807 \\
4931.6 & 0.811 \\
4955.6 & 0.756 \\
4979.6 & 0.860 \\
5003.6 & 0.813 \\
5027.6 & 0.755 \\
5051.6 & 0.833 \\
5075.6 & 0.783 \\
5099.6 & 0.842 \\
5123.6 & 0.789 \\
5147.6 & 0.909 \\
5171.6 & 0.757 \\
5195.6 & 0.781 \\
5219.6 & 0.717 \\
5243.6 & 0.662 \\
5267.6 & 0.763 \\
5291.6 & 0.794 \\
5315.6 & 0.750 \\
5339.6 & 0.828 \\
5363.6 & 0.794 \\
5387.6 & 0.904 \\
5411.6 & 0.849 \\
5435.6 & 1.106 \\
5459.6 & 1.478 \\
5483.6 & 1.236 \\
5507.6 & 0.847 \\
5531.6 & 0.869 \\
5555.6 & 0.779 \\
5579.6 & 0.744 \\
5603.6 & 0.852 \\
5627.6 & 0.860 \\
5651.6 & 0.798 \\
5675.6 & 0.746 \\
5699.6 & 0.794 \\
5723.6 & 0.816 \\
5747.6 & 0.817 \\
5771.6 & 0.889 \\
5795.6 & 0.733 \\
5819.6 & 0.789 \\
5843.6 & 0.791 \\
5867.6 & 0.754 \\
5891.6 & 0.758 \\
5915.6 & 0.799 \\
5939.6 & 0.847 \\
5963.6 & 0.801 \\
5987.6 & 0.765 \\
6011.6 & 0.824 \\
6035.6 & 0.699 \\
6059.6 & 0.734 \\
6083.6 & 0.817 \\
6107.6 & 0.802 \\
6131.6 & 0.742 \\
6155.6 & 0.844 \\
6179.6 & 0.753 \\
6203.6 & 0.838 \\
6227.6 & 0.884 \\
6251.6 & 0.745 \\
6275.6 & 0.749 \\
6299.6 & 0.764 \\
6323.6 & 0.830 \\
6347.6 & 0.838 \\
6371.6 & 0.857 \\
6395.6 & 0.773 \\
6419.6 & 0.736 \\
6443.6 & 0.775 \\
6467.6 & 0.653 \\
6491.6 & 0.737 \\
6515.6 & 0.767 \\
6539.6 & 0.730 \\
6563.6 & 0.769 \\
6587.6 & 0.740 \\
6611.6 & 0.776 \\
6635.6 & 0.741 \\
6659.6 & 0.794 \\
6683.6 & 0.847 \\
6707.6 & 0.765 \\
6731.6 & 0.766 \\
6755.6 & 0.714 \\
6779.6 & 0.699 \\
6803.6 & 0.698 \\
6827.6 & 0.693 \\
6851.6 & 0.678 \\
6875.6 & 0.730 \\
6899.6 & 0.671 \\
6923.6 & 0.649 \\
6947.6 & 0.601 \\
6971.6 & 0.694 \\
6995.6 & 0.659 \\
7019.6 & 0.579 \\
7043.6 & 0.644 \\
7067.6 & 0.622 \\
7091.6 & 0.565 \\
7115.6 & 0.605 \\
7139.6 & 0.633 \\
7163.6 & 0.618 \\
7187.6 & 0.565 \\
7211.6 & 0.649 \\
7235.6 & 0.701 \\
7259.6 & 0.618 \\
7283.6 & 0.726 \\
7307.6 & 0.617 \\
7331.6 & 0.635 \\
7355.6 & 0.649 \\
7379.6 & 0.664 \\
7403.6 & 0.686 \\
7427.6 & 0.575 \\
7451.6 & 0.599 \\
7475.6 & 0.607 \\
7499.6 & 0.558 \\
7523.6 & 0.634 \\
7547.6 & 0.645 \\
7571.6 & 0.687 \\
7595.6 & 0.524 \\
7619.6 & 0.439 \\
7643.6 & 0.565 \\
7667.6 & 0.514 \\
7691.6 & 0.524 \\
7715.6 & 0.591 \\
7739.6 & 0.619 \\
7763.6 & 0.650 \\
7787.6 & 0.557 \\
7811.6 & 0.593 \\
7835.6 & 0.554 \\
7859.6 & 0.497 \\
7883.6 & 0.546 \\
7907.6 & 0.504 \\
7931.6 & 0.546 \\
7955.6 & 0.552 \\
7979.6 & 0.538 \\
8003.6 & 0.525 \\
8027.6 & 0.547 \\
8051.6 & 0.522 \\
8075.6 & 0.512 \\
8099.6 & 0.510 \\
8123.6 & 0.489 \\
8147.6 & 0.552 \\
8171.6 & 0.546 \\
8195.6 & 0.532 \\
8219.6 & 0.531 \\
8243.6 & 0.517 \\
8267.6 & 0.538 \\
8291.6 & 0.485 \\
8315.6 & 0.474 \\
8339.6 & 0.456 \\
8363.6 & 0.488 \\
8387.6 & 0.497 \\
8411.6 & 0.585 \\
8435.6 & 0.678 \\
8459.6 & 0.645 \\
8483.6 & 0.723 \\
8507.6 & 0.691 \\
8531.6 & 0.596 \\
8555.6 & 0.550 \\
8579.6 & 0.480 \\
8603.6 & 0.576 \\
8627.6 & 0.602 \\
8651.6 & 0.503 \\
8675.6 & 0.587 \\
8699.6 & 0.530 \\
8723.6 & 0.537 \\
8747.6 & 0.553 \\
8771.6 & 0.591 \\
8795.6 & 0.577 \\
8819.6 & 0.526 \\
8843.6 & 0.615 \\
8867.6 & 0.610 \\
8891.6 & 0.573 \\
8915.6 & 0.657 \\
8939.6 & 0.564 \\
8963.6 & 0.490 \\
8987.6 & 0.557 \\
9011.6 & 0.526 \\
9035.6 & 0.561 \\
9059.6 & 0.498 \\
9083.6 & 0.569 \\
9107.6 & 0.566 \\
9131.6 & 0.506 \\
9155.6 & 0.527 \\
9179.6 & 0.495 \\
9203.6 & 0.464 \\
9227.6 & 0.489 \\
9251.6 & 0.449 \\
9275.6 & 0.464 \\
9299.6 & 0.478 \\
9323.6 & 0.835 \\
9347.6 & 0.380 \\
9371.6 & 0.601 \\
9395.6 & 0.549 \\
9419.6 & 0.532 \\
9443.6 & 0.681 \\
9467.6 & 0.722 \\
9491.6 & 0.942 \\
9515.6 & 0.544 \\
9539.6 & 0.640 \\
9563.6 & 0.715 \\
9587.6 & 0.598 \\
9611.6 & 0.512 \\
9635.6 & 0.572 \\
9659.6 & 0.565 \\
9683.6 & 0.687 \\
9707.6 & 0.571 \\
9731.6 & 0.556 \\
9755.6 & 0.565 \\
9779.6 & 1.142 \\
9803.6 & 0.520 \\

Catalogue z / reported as 0.95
